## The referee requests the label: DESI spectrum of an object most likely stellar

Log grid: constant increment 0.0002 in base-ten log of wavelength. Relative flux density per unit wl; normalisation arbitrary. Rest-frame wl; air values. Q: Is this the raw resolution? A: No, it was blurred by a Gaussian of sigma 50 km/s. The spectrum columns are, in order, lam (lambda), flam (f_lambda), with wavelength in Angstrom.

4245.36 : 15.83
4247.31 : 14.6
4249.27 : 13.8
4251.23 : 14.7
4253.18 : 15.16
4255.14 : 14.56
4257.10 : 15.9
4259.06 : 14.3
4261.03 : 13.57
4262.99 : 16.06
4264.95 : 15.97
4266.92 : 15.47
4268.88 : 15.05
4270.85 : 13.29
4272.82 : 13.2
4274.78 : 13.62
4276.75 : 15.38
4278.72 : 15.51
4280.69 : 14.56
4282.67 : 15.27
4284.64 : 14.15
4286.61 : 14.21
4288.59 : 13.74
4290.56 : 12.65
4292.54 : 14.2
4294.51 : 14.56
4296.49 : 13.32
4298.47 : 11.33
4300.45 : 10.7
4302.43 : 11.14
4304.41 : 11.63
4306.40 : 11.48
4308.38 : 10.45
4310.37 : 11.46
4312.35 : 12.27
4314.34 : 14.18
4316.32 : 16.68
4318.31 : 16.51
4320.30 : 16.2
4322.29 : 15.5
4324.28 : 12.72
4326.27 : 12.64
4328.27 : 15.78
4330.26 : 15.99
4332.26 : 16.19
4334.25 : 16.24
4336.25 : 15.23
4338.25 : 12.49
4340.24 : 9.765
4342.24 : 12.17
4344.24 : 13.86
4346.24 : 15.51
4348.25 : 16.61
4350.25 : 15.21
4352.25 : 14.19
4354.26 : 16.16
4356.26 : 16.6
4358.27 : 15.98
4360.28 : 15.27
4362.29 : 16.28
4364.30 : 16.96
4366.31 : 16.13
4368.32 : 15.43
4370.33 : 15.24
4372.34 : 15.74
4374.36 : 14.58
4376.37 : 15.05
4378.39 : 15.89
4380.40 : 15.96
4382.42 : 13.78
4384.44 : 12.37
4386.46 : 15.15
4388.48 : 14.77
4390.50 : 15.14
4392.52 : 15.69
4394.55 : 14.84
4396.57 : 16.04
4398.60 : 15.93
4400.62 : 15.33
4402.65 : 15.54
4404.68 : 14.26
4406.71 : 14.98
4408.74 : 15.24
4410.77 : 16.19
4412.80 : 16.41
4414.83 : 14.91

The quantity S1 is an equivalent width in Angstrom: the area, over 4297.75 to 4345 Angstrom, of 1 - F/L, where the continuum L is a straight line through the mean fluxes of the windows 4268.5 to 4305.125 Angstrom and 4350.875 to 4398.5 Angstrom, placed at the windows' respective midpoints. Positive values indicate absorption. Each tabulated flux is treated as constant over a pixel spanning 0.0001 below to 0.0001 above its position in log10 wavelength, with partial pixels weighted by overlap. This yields 2.7 Angstrom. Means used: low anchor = 13.5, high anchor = 15.4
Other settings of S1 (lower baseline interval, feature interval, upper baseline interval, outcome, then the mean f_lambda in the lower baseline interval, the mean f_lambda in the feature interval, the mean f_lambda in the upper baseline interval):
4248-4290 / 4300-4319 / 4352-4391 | 2.9 Angstrom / 14.6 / 12.6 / 15.4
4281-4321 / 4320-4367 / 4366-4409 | -2.5 Angstrom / 13.3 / 15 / 15.1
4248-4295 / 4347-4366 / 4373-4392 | -1.5 Angstrom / 14.5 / 15.9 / 14.8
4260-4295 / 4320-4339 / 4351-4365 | 0.6 Angstrom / 14.5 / 14.9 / 15.9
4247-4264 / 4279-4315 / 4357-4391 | 4.9 Angstrom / 14.7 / 12.9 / 15.3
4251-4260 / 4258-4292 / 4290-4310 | -1.9 Angstrom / 15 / 14.5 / 12.1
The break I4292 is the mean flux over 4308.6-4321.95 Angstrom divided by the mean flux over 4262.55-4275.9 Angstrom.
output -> 1.0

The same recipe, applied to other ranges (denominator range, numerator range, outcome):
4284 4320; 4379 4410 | 1.15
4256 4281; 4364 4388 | 1.02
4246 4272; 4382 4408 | 1.01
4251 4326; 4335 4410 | 1.08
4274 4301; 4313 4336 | 1.10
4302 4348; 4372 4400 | 1.09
